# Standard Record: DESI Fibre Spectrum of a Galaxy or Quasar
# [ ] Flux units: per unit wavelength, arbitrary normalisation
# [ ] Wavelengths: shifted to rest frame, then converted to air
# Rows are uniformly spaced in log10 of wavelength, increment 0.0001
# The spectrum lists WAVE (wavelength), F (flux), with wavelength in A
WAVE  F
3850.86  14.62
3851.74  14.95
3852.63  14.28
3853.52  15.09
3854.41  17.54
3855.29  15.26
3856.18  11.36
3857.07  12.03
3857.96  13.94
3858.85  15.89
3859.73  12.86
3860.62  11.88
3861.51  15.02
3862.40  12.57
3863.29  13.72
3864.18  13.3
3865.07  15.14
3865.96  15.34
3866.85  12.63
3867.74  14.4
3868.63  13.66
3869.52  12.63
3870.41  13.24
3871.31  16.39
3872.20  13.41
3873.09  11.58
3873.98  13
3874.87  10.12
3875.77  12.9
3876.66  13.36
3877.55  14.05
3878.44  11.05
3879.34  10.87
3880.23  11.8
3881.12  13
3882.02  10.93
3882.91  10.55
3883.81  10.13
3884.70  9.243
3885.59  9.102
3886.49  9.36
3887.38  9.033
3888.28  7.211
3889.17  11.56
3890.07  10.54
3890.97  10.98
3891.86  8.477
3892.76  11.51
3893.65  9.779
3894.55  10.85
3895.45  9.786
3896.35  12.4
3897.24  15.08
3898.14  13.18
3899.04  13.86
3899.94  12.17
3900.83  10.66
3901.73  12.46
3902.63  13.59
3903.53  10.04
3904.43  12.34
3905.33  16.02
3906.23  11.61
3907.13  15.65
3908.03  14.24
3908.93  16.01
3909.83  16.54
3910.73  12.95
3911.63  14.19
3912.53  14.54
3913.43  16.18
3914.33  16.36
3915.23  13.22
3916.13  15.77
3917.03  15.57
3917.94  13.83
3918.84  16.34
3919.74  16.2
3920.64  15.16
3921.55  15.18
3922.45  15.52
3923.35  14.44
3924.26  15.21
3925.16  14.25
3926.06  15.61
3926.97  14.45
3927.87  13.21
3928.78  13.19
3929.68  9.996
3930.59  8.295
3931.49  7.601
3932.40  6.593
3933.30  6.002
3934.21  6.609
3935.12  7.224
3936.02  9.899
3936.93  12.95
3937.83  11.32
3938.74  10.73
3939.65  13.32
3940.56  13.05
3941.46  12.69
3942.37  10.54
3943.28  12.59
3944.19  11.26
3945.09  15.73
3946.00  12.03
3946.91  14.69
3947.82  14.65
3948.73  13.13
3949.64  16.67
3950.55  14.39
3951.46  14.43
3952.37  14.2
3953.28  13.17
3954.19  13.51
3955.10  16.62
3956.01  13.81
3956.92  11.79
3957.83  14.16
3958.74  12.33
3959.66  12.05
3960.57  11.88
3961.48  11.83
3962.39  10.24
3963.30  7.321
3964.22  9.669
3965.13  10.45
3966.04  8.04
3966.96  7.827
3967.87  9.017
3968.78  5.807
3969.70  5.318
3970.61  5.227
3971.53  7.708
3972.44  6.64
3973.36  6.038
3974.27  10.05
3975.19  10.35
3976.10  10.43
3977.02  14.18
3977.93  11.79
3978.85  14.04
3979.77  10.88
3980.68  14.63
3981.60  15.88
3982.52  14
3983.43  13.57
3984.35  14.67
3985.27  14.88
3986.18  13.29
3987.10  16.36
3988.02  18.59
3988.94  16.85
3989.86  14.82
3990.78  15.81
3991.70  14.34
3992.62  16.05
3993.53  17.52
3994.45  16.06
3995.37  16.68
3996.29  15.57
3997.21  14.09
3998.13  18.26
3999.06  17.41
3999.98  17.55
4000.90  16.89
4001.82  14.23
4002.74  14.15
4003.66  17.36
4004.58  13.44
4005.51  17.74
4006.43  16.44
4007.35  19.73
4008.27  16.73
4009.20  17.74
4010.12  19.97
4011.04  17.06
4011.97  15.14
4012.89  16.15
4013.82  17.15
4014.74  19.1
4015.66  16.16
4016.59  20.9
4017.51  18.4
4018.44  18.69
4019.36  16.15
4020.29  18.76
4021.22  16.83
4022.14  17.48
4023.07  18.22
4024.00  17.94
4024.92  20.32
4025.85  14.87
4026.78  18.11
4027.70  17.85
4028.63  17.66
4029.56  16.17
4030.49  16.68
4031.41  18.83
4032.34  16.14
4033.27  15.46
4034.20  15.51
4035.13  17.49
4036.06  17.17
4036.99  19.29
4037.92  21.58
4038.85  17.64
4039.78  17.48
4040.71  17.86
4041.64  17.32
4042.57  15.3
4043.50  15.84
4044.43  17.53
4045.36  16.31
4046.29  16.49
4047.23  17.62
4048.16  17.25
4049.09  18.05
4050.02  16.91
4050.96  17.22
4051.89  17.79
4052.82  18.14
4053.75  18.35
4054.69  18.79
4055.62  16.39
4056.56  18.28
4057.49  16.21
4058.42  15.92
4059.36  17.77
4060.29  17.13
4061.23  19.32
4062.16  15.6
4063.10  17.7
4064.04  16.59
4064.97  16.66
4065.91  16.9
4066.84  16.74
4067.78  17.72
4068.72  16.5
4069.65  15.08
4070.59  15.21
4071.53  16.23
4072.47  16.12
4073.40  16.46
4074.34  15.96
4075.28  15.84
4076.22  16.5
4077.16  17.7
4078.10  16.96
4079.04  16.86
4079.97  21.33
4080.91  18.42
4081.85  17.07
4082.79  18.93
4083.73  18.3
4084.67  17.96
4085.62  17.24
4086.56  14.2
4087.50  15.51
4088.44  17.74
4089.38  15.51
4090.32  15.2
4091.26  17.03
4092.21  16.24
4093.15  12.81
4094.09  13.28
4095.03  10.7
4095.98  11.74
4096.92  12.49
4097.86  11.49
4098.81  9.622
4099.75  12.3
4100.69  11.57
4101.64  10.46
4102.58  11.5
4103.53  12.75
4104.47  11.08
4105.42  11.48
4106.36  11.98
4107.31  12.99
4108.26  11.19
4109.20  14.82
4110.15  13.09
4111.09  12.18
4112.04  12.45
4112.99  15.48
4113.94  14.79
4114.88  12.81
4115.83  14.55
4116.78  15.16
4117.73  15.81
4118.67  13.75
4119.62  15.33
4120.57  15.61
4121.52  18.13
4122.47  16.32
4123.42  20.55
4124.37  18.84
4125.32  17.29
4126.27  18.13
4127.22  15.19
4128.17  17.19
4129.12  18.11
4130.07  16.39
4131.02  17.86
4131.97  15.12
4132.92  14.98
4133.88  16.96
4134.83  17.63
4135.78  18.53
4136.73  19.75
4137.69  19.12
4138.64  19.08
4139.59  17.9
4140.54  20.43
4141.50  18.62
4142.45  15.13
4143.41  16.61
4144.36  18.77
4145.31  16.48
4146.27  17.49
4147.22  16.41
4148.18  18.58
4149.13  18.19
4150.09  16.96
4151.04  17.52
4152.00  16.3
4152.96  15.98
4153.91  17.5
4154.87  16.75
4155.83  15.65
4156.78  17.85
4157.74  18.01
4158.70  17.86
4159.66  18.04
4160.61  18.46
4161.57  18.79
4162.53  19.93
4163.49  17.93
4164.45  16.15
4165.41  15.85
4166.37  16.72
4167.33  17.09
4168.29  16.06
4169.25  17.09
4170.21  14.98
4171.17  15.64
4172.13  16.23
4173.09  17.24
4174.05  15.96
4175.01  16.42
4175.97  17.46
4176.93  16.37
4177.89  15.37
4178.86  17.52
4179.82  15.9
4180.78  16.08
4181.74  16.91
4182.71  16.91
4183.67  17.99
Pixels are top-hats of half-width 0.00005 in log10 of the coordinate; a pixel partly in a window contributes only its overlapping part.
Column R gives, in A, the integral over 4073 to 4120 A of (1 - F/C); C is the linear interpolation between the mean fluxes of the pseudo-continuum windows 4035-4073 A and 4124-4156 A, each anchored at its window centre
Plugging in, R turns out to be 7.5 A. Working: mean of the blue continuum 17.2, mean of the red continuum 17.4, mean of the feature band 14.5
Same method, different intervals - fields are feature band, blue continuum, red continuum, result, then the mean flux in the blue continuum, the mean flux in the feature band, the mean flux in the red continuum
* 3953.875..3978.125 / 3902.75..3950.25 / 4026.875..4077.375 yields 7.13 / 13.1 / 10.1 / 17.1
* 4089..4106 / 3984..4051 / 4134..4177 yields 4.55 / 17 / 12.6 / 17.4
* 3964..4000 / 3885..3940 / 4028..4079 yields 4.98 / 12.4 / 12.7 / 17.1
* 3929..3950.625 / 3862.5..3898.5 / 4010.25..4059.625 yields 4.24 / 11.9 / 11.3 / 17.4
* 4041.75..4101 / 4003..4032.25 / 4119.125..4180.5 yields 3.89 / 17.5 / 16.2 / 17.2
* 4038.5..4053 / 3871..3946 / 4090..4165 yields -2.68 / 12.3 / 17.2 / 15.7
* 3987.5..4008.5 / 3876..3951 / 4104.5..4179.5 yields -3.64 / 12.4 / 16.4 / 16.5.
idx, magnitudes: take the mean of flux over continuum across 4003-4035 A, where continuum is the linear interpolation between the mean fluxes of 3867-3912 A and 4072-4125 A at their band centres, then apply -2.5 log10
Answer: -0.25 mag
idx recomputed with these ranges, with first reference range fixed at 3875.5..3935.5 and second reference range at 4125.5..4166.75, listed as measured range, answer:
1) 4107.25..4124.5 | 0.132 mag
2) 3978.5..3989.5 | -0.060 mag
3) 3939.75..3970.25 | 0.120 mag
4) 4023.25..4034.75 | -0.149 mag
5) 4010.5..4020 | -0.194 mag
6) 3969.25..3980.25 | 0.418 mag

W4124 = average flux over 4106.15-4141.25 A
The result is 16.1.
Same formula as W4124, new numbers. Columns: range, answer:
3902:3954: 13.2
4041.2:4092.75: 17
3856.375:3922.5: 12.9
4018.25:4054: 17.4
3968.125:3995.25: 12.6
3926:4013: 13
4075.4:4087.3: 17.5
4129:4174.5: 17.3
